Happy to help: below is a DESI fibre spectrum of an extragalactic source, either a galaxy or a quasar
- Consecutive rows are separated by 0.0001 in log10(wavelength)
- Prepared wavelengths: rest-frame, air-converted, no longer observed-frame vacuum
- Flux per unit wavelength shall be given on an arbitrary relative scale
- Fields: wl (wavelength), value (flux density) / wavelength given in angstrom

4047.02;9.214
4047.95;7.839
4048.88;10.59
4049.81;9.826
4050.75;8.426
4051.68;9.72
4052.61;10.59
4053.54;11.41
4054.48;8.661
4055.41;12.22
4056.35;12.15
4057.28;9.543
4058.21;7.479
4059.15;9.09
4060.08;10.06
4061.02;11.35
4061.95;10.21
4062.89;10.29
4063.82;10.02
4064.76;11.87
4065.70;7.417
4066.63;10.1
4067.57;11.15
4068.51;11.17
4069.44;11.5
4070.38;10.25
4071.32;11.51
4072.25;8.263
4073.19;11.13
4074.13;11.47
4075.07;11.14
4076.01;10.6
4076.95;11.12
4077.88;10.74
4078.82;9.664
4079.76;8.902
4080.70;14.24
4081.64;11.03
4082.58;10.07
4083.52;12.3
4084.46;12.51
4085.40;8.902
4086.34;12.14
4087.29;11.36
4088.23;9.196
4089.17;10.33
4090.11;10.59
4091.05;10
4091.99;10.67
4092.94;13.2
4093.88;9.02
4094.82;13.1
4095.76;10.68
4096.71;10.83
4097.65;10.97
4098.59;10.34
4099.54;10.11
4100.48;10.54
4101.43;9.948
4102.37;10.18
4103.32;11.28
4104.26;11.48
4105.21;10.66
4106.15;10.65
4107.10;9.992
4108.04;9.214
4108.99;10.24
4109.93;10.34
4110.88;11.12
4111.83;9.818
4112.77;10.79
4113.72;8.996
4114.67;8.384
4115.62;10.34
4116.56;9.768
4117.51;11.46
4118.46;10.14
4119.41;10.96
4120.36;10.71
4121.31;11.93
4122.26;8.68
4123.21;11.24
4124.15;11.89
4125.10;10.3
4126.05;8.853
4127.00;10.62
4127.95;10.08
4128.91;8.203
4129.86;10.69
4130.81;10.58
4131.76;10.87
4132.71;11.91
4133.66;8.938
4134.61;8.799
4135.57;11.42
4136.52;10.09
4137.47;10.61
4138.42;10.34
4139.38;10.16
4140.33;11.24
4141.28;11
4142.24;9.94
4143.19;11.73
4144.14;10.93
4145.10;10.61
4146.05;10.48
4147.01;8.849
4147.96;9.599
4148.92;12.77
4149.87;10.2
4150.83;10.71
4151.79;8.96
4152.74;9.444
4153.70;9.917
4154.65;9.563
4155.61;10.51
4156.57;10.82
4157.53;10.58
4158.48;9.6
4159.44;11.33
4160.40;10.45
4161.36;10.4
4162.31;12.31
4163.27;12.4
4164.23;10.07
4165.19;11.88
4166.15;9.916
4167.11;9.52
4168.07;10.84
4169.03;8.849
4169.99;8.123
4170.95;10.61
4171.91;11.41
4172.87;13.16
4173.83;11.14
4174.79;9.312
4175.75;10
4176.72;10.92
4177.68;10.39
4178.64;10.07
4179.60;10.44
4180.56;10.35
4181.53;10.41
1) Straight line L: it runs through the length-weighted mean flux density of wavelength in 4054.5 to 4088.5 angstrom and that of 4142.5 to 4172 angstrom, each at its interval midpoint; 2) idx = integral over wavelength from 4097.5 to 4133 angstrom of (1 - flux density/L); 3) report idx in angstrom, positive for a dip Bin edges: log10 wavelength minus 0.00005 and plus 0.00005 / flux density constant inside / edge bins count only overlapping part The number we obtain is 0.48 angstrom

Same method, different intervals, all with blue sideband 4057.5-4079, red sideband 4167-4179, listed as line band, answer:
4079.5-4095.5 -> -1.1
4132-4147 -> -0.2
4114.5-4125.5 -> -0.2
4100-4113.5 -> -0.1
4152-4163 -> -0.1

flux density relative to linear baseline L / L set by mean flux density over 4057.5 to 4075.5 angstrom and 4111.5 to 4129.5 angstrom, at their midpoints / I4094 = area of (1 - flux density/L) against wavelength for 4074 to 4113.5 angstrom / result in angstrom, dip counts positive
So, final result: -2.0 angstrom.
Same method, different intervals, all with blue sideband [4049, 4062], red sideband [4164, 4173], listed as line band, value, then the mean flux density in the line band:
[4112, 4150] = -0.47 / 10.4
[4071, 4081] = -0.61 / 10.7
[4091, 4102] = -0.70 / 10.8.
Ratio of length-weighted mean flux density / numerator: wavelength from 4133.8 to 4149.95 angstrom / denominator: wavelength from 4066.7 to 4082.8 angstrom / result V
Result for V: 1.0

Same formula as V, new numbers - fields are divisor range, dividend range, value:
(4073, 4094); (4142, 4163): 0.96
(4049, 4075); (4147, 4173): 1.02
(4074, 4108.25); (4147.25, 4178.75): 0.97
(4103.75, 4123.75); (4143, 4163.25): 1.01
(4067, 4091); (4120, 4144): 0.96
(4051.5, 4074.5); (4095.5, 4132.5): 1.00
